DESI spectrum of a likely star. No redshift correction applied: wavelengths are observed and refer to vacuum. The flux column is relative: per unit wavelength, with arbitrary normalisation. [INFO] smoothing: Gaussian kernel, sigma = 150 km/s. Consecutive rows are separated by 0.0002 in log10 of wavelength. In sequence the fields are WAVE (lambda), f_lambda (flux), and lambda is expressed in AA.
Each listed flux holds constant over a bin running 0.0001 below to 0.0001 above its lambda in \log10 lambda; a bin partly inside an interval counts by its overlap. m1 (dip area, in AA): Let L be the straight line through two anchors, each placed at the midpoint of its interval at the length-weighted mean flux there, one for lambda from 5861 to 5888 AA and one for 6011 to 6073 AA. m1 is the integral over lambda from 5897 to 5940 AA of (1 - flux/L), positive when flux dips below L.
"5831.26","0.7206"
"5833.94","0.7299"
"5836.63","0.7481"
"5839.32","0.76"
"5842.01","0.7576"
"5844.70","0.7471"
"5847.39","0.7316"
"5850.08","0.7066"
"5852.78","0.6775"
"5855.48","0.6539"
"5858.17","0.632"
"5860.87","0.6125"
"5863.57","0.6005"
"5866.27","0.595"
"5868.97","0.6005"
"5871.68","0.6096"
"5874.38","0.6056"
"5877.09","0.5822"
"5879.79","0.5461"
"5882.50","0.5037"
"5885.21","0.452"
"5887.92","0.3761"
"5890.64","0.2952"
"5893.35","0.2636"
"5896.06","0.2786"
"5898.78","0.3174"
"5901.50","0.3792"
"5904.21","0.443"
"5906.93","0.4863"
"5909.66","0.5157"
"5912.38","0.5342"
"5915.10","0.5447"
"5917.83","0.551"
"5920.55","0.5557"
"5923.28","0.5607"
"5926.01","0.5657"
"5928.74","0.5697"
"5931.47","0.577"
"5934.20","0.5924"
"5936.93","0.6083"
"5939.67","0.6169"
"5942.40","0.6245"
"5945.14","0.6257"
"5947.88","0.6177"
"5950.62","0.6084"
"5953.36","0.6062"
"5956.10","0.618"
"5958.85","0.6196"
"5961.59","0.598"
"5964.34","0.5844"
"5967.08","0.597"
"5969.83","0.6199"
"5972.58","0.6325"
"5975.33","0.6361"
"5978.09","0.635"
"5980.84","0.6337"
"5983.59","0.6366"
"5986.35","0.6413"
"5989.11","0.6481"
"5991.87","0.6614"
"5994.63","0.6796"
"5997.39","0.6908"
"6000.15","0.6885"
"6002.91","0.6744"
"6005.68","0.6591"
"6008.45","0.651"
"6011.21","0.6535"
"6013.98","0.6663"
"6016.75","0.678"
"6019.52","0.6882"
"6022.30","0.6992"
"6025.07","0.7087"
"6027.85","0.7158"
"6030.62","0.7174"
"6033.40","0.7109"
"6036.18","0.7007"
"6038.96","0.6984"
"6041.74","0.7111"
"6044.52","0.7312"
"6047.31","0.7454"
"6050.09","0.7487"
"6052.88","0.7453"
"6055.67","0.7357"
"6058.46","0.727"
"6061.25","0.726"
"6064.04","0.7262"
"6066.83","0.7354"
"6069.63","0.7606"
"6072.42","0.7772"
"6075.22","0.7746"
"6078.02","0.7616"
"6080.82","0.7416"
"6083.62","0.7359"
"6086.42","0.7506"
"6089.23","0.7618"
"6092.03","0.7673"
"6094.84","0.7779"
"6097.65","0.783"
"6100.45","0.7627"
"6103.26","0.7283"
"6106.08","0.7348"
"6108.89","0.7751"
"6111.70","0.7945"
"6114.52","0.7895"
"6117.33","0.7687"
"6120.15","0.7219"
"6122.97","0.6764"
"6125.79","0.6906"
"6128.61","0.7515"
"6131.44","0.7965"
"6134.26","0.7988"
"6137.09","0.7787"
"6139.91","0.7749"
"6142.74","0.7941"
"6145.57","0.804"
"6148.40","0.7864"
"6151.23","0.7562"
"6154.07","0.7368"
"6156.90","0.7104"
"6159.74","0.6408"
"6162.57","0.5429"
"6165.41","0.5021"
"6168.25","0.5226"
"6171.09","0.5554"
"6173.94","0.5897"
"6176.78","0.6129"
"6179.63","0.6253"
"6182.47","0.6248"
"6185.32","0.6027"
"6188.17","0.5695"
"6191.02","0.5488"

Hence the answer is 5.72 AA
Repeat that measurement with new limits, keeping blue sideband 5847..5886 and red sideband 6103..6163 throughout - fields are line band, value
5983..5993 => 0.3 AA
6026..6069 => -1.5 AA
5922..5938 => 1.5 AA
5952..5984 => 2.1 AA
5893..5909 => 6.4 AA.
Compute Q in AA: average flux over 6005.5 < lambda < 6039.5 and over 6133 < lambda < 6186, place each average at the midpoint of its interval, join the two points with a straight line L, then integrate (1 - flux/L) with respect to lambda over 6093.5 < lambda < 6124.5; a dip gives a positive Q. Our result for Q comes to -3.5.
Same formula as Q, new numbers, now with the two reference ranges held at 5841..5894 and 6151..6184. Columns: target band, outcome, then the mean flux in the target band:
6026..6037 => -2.1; 0.712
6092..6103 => -3.0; 0.769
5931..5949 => -0.7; 0.61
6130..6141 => -3.2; 0.787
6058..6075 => -4.0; 0.745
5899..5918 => 3.4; 0.479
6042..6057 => -3.5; 0.739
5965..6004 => -3.5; 0.647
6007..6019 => -1.4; 0.664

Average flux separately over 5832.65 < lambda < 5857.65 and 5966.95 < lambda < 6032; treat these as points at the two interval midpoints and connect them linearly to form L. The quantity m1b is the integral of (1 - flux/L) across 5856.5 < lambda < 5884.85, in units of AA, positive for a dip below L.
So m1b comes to 5.1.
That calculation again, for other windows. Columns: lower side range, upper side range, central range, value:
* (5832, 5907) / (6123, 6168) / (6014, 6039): -1.9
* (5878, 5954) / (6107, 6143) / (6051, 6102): -3.7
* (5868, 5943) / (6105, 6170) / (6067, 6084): -2.4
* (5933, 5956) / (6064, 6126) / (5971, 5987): 0.2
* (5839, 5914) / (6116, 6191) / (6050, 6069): -3.1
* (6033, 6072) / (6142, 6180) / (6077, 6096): -1.3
